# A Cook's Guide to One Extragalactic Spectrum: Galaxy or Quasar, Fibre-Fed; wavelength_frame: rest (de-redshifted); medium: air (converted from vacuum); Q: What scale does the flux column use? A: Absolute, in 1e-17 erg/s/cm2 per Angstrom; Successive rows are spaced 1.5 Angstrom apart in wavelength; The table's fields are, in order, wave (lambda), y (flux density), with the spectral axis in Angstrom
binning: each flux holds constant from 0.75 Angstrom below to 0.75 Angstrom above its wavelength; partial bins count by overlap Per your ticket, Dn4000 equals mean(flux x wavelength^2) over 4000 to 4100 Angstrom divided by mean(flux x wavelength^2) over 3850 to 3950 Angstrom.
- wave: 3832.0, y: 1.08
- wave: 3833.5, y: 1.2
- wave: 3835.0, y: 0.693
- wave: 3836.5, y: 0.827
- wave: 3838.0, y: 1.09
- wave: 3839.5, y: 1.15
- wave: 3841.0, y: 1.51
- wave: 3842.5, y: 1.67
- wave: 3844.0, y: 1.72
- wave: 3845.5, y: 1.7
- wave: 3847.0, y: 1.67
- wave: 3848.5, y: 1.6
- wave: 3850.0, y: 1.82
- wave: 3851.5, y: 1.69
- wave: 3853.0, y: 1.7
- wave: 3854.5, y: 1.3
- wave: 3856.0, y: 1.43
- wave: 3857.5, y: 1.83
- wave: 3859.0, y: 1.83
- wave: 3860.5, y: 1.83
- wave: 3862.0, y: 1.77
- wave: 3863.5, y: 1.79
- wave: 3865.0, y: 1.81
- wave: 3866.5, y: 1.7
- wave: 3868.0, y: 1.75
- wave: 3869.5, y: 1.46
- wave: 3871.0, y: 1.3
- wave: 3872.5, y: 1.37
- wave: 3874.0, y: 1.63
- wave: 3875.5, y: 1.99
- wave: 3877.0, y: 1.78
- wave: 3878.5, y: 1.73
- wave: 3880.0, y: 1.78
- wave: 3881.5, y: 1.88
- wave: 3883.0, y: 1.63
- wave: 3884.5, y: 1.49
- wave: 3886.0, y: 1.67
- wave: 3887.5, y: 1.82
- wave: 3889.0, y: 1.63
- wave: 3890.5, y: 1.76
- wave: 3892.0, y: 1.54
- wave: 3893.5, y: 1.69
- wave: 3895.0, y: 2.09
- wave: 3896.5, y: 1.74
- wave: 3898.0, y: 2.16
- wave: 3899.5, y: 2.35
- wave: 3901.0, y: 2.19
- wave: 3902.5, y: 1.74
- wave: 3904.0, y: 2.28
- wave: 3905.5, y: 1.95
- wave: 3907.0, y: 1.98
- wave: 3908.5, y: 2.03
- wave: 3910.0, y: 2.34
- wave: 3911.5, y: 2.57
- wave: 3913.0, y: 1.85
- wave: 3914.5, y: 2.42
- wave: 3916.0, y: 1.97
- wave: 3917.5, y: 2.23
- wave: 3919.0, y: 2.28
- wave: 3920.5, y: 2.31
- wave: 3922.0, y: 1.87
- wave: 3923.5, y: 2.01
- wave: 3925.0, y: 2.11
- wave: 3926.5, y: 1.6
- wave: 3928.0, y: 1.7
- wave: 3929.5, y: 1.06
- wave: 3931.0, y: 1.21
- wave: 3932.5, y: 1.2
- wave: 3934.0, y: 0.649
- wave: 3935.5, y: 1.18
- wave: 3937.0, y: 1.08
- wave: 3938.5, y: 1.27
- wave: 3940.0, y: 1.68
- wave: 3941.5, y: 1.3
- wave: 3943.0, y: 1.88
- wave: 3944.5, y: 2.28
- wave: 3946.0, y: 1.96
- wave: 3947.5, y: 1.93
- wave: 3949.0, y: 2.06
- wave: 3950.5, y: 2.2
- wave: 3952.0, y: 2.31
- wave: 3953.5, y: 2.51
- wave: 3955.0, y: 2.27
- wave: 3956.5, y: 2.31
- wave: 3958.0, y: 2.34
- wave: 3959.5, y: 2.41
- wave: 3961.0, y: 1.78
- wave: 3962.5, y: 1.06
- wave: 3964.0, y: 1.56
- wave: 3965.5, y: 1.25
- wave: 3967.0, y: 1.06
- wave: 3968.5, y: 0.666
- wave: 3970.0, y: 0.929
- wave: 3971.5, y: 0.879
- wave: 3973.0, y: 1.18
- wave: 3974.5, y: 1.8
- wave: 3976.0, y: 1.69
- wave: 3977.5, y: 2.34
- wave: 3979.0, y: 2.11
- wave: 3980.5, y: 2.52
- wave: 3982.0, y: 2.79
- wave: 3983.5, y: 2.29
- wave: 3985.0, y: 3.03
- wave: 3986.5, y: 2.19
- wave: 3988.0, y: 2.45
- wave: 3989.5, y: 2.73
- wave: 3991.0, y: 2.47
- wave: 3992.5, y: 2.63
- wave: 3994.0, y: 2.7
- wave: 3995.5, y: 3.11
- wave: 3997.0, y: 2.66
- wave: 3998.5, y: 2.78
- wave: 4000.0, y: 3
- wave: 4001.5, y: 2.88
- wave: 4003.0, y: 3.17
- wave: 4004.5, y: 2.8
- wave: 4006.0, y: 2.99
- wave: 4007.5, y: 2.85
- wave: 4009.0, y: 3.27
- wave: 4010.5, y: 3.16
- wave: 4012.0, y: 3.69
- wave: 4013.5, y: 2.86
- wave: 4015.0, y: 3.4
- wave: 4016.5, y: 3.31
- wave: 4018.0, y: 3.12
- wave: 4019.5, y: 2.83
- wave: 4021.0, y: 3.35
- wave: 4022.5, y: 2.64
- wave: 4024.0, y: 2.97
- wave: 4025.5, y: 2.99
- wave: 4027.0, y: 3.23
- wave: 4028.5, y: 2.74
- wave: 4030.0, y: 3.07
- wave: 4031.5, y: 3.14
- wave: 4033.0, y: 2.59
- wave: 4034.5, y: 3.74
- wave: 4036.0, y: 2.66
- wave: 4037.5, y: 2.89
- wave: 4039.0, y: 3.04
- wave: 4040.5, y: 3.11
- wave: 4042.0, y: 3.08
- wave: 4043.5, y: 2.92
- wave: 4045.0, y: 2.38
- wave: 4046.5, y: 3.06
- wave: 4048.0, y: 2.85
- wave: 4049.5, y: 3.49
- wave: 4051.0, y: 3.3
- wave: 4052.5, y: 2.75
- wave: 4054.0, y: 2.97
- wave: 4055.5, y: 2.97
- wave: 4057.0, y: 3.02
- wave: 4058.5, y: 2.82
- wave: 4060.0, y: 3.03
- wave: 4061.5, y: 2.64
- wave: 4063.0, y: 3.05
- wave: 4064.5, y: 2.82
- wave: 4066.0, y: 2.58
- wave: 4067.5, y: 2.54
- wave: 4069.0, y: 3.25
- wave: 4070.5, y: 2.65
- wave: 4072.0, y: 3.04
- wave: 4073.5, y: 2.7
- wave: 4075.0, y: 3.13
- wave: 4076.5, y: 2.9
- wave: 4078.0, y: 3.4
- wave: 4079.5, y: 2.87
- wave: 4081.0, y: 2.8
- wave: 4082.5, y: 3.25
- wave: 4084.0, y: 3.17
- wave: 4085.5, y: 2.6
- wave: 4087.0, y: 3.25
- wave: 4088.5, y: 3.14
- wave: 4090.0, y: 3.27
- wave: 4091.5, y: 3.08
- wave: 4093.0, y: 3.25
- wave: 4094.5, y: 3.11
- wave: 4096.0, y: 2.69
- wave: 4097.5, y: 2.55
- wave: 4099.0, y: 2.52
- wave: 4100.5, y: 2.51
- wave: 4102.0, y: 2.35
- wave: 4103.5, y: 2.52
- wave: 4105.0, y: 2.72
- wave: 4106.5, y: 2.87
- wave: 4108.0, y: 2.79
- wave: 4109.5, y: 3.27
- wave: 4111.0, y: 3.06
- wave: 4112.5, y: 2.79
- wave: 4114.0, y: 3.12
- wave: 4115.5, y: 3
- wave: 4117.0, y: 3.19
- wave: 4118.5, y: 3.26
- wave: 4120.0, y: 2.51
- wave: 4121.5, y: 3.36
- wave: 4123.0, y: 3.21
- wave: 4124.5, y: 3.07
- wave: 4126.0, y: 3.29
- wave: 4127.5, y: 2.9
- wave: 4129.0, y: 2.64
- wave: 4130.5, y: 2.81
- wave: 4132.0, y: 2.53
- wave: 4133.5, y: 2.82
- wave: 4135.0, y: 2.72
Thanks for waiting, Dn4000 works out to 1.82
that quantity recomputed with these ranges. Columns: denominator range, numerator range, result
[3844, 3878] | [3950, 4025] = 1.55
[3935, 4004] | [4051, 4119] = 1.50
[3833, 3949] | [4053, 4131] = 1.89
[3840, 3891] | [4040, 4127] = 1.96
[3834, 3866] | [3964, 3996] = 1.40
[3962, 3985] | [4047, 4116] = 1.85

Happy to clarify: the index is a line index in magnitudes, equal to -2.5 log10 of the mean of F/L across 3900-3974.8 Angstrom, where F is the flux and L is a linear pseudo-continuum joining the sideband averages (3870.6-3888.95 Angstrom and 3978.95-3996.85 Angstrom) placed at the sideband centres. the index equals 0.20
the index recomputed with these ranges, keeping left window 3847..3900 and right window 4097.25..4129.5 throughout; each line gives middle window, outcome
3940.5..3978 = 0.21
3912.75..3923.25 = -0.11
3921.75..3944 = 0.35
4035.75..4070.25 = -0.13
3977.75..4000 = -0.14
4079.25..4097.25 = -0.10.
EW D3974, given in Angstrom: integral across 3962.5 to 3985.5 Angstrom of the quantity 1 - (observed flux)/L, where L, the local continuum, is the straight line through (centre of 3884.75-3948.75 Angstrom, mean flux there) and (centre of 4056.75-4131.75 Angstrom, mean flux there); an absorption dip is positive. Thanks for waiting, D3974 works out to 5.1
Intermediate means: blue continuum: 1.82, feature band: 1.7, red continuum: 2.92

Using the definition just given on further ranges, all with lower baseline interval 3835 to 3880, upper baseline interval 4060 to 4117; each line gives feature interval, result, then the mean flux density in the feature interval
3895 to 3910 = -1.8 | 2.06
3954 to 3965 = 1.1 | 1.96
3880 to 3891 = 0.3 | 1.7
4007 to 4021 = -4.0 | 3.18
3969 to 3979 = 3.4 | 1.5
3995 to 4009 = -3.0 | 2.93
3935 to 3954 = 2.5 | 1.82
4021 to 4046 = -3.6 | 2.96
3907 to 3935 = 1.2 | 1.85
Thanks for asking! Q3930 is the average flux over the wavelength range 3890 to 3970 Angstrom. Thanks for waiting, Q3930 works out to 1.83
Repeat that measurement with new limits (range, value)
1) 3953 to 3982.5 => 1.76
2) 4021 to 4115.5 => 2.93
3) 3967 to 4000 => 2.18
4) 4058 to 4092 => 2.96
